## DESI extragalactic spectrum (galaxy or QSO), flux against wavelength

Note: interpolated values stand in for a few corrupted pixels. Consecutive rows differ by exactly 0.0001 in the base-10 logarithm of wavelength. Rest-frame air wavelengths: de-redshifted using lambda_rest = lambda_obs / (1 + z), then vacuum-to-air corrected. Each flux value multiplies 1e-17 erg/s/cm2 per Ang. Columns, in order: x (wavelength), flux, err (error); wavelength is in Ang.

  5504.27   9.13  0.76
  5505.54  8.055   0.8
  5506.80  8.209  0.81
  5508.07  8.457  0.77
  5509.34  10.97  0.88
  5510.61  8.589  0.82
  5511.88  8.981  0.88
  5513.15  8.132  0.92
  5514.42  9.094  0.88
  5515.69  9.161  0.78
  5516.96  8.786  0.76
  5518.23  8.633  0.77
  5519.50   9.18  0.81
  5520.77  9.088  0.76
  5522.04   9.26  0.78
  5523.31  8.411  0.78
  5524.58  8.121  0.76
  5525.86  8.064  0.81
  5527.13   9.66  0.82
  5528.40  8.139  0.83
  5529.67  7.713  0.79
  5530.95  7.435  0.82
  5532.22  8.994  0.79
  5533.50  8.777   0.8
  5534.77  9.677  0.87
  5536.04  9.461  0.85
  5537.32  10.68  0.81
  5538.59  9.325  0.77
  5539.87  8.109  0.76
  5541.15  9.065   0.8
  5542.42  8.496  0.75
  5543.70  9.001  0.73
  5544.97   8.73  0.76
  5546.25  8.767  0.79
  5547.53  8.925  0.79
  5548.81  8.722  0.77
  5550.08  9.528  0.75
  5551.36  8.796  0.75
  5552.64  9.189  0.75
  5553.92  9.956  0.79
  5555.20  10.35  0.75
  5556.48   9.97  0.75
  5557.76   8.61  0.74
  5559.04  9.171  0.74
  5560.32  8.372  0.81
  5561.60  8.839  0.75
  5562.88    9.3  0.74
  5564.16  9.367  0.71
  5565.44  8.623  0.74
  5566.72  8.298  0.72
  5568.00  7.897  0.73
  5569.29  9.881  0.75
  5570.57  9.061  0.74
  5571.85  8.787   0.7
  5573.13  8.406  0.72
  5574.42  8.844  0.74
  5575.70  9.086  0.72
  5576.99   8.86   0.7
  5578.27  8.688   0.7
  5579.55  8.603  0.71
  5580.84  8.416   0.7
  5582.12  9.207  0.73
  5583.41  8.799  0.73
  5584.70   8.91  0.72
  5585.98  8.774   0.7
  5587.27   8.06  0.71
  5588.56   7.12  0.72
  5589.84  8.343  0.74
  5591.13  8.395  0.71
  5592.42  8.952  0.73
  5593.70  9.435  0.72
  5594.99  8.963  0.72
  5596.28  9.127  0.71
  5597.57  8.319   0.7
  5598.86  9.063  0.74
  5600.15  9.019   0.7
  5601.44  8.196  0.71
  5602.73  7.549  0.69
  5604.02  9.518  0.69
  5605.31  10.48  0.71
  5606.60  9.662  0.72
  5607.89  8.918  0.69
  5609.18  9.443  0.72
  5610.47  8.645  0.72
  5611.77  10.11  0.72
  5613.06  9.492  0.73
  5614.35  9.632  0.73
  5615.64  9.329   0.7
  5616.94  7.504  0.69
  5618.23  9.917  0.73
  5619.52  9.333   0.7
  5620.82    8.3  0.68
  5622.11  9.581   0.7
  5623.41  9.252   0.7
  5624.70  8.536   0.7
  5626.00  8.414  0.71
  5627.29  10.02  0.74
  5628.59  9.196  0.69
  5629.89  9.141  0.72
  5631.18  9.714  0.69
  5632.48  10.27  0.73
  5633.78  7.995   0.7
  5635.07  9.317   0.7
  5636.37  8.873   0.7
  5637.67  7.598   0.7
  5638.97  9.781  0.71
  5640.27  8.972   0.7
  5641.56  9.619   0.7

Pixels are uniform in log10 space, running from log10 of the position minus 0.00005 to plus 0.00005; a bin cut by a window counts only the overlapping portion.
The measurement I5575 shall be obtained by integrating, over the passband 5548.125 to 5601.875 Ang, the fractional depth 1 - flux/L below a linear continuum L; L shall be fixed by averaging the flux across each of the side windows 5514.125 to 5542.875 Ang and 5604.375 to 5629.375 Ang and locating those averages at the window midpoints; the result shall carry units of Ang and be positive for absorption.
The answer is 1.1 Ang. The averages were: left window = 8.84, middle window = 8.87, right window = 9.25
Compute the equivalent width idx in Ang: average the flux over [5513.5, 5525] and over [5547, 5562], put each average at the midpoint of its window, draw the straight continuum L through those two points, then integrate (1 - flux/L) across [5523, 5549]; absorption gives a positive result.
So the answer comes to 0.7 Ang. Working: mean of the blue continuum 8.86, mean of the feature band 8.78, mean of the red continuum 9.21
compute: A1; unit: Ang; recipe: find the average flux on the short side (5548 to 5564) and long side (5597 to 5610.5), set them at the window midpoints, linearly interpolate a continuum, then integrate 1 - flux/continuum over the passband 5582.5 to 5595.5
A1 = 0.7 Ang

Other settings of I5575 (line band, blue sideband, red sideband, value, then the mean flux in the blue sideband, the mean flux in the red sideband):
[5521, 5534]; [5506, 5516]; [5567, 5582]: 0.6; 8.93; 8.78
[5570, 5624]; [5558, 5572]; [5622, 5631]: 0.7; 8.87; 9.17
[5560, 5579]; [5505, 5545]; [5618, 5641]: 0.3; 8.83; 9.11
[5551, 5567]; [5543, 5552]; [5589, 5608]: -0.4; 8.92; 8.91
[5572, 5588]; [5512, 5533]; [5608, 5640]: 0.4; 8.63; 9.13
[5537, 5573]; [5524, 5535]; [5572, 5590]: -2.2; 8.46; 8.59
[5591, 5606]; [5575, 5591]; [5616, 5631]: -0.3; 8.57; 9.04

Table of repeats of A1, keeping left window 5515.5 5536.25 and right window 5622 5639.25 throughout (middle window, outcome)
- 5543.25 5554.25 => -0.31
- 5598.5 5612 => -0.18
